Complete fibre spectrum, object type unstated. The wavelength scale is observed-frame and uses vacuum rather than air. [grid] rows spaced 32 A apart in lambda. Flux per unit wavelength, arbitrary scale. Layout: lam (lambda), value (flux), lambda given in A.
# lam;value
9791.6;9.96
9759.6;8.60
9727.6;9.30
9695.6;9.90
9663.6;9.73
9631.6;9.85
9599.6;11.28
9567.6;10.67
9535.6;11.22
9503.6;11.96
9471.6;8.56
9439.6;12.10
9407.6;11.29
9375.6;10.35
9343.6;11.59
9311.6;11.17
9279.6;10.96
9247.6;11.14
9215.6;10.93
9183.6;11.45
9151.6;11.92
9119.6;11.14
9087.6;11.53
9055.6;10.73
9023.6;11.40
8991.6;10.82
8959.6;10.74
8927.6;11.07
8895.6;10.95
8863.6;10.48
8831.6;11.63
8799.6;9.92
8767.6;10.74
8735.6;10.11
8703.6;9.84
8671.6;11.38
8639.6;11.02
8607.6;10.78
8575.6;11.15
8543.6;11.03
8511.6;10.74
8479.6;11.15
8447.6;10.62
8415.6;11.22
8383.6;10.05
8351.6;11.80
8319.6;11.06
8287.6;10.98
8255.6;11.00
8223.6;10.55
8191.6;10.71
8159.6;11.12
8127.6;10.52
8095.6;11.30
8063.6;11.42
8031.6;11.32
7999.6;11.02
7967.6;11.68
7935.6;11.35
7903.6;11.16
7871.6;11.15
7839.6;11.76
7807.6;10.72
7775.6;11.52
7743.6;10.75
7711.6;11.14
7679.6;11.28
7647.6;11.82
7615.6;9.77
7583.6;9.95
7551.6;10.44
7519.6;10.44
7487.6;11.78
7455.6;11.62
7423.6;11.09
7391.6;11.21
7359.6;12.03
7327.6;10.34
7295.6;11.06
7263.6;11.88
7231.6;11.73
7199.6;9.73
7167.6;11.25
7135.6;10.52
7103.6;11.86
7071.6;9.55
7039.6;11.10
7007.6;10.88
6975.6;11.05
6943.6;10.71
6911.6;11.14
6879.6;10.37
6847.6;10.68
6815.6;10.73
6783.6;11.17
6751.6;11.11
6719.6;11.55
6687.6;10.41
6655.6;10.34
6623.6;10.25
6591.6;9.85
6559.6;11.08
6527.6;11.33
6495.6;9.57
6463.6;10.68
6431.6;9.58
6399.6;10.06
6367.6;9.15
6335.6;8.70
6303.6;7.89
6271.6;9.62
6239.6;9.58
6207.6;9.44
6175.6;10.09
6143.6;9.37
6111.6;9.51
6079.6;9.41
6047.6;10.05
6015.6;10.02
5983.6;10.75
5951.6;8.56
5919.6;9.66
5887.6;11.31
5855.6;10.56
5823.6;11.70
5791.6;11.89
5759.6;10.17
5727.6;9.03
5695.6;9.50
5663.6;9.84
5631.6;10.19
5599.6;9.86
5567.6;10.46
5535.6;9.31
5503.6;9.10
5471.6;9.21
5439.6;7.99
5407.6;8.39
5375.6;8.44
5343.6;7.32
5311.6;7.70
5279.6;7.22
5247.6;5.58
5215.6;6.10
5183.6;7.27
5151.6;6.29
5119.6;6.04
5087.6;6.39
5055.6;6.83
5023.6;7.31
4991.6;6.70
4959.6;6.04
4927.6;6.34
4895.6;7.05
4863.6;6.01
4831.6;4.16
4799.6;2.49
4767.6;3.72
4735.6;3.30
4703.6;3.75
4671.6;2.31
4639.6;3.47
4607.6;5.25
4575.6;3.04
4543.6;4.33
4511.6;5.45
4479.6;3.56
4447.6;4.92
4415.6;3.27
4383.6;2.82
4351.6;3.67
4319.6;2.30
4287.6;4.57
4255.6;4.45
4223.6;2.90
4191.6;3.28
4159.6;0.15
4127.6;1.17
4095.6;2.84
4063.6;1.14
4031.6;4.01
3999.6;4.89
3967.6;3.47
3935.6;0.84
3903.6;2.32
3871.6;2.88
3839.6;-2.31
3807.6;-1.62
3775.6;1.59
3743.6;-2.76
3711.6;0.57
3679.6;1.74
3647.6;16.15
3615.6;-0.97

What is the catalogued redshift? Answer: 0.22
